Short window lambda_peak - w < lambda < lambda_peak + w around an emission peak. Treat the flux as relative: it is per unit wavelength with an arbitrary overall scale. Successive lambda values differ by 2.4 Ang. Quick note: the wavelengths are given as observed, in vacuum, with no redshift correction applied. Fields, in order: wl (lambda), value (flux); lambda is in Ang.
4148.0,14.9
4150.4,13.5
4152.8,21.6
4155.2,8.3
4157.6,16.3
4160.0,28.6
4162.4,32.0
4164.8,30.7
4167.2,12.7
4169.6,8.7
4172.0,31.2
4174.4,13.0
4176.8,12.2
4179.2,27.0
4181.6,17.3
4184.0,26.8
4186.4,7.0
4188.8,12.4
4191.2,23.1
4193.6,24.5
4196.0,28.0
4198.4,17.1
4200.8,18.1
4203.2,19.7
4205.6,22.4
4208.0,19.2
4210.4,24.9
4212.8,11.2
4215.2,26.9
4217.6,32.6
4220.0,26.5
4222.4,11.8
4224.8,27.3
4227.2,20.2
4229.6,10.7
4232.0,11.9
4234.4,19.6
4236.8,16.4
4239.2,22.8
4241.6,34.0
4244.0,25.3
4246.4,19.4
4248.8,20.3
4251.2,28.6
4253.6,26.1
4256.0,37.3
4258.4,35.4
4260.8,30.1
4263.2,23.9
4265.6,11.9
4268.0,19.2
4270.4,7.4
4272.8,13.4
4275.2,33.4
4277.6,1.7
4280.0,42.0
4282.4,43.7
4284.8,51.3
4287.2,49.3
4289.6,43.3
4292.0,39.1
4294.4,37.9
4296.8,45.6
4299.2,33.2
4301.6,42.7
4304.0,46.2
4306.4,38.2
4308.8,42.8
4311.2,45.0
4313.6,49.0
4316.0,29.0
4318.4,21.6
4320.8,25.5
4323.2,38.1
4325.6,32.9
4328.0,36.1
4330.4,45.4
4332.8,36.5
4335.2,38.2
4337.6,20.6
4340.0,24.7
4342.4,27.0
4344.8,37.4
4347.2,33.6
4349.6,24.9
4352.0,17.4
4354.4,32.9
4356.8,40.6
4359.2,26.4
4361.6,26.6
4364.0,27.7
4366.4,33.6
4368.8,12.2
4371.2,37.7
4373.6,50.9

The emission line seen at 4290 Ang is C IV 1549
